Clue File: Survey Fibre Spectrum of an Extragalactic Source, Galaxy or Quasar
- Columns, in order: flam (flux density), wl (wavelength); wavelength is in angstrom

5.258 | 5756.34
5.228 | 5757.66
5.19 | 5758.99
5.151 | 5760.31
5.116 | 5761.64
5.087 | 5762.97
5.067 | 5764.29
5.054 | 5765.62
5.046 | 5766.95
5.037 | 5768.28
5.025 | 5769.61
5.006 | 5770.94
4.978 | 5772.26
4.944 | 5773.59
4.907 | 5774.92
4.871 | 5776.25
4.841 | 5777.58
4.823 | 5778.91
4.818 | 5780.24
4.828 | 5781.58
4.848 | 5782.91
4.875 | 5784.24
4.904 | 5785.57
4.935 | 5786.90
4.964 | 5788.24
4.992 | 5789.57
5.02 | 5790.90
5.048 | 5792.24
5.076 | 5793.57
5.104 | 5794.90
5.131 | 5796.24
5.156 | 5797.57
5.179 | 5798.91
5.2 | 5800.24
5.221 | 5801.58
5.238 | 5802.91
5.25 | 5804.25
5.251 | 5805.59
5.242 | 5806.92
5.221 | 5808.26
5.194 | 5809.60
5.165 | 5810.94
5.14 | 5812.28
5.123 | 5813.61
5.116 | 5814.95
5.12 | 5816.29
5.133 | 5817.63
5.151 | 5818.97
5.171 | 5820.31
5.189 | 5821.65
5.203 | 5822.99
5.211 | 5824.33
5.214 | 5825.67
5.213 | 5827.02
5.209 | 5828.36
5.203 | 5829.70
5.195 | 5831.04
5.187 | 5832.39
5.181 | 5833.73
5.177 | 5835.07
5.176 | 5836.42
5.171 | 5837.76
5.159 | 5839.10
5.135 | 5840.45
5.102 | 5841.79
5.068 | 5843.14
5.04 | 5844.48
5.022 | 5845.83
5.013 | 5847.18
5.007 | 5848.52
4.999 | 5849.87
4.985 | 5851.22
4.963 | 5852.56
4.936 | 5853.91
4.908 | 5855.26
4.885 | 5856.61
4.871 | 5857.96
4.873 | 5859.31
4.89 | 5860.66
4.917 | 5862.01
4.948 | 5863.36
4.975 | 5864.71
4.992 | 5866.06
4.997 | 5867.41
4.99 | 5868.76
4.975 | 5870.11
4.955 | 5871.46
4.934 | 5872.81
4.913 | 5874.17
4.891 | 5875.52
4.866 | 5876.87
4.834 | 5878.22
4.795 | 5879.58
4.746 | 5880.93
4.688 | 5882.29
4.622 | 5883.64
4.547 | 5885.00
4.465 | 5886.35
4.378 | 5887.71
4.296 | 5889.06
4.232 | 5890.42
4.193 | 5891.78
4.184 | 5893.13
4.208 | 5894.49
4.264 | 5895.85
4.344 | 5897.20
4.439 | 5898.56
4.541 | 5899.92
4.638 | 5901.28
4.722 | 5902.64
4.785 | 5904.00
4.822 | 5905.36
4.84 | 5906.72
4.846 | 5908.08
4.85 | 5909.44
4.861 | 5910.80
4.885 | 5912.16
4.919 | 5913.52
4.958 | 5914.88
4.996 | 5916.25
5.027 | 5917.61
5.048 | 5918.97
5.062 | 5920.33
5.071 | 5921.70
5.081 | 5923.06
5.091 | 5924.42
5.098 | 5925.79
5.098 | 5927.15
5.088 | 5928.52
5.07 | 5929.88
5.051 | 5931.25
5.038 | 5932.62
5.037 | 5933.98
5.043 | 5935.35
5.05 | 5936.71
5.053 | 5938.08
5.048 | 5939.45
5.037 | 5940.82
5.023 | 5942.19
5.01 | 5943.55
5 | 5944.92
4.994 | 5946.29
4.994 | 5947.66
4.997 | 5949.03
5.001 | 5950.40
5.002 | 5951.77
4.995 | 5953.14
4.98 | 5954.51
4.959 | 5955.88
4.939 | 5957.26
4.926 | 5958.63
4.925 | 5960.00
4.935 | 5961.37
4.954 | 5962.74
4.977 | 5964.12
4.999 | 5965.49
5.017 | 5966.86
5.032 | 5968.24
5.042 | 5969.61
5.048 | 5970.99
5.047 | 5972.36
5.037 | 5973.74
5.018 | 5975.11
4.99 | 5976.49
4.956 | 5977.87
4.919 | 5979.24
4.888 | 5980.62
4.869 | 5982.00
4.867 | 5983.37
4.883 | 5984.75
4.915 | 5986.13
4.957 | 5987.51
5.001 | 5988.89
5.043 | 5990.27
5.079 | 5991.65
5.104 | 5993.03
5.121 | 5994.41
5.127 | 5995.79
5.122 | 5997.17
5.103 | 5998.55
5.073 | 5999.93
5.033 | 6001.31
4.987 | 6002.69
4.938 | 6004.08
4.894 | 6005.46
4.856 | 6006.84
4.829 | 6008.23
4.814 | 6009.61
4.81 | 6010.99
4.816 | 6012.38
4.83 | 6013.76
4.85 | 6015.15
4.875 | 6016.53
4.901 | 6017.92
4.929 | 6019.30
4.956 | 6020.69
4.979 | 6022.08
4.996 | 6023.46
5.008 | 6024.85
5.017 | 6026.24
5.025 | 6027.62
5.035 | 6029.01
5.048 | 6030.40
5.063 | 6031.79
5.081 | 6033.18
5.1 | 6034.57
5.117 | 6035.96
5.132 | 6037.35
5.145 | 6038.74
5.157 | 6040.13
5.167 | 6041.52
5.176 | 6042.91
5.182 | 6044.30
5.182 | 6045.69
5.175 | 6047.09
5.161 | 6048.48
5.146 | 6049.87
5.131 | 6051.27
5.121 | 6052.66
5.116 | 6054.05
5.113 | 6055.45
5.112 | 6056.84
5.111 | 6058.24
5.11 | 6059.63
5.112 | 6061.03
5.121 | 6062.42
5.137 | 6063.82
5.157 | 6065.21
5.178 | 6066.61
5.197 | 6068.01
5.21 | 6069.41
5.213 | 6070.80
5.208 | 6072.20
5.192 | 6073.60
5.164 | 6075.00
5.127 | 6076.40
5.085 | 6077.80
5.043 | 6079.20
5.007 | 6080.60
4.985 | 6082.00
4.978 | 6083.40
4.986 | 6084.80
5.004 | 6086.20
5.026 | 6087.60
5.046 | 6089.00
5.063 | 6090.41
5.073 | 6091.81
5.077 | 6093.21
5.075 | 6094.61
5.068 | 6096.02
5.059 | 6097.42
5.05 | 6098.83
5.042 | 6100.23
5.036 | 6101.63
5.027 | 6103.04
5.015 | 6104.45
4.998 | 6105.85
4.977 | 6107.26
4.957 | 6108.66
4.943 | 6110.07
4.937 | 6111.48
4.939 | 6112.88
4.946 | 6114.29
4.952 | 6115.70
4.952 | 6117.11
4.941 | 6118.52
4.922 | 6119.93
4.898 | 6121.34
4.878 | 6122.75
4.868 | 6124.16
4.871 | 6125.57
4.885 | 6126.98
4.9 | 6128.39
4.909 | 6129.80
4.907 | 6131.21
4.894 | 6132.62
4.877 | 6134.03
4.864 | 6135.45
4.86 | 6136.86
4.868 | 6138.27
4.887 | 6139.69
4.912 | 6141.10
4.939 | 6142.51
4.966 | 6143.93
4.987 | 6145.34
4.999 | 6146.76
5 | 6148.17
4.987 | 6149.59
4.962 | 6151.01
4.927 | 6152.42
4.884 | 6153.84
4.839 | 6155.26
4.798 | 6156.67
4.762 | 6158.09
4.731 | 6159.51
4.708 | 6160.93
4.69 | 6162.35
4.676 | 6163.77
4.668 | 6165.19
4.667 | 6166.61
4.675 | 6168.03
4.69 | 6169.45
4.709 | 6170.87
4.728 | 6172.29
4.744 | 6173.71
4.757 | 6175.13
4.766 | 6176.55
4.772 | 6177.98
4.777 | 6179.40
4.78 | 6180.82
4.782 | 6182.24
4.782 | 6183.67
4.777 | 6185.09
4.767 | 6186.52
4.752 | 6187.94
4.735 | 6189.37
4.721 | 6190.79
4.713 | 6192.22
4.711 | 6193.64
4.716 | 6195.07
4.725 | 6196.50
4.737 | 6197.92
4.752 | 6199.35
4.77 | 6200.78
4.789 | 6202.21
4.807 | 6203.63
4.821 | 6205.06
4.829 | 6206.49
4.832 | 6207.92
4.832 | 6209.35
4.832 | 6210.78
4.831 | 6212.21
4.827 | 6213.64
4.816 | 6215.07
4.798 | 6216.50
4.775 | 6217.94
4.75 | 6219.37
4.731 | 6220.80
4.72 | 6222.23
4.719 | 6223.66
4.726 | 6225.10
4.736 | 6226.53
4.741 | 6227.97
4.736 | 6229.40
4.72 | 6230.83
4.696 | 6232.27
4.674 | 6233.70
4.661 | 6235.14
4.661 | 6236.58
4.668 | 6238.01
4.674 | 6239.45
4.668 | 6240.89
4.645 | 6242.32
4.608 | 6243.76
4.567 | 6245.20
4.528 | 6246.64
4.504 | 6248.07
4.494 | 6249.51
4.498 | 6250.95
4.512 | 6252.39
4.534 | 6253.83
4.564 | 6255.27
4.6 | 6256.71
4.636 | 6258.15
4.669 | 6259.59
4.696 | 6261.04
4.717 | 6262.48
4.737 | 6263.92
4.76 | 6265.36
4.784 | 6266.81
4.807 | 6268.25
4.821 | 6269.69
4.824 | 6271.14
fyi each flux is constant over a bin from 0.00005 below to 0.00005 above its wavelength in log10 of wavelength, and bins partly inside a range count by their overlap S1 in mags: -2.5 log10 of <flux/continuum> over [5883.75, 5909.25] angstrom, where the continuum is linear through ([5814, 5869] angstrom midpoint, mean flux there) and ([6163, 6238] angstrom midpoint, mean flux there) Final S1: 0.12 mag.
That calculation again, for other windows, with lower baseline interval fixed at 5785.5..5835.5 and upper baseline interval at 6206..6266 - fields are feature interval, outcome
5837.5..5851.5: 0.011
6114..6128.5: -0.021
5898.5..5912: 0.065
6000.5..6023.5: 0.007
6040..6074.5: -0.059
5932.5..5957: -0.002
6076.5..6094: -0.040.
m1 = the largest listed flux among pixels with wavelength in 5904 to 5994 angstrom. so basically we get 5.104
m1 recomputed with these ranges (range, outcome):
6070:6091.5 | 5.213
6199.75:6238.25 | 4.832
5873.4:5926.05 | 5.098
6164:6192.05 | 4.782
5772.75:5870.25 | 5.251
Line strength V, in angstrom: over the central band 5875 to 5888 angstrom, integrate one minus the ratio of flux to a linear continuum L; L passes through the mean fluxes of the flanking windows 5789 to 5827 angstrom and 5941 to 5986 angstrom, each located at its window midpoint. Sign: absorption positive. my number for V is 1.0 angstrom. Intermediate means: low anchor 5.16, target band 4.69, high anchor 4.98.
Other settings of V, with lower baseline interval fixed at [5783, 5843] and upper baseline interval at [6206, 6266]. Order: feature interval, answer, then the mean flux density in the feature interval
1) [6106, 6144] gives -0.85 angstrom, 4.91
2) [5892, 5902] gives 1.35 angstrom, 4.37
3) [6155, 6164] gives 0.05 angstrom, 4.74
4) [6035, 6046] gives -0.58 angstrom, 5.16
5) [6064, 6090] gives -1.30 angstrom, 5.1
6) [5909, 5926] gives 0.11 angstrom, 5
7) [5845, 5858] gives 0.34 angstrom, 4.96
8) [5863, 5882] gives 0.62 angstrom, 4.91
